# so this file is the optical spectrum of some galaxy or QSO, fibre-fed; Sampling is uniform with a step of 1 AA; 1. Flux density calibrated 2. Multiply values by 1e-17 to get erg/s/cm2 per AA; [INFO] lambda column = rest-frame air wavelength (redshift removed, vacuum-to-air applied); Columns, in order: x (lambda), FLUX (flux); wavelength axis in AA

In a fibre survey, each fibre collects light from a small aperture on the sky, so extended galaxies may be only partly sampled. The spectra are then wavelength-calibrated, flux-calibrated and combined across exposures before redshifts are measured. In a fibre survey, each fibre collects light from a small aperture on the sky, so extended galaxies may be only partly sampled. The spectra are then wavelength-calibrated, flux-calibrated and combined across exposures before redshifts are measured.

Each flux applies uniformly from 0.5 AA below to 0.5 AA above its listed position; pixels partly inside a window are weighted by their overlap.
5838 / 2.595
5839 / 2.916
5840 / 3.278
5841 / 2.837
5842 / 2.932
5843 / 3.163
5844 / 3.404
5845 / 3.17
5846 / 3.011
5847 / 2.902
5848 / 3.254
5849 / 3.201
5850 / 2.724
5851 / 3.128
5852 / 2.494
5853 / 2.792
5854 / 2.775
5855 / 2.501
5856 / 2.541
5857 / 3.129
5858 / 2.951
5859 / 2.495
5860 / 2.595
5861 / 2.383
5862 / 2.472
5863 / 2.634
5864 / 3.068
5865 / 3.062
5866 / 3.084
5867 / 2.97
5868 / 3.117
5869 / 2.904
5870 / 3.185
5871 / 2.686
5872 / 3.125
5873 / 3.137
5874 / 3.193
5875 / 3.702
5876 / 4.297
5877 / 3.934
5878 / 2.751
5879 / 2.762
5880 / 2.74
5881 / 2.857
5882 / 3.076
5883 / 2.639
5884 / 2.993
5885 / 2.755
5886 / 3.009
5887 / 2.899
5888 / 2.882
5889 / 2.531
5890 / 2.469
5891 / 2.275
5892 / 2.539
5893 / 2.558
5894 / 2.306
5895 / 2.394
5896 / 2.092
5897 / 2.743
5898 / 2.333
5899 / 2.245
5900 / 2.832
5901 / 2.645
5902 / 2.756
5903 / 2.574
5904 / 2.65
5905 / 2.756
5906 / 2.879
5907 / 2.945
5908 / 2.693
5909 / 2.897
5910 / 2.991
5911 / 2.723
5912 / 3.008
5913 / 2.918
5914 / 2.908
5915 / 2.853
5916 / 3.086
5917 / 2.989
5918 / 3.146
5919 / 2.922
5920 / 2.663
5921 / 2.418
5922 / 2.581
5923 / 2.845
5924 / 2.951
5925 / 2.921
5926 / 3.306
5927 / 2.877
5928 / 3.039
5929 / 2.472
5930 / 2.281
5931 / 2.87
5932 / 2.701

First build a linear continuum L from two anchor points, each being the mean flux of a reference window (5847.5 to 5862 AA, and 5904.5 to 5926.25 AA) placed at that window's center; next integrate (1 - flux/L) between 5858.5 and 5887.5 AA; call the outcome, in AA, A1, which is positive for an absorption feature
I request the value -1.9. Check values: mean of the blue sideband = 2.77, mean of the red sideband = 2.88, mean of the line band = 2.98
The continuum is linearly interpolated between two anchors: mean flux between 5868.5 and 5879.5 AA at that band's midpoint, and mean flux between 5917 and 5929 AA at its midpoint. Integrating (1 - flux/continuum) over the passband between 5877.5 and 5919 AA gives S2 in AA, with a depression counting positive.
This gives 4.3 AA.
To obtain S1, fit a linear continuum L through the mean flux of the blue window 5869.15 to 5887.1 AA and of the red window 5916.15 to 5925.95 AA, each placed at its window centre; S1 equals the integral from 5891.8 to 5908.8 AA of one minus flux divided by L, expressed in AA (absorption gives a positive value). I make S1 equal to 2.2 AA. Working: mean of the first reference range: 3.1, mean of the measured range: 2.59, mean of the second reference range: 2.86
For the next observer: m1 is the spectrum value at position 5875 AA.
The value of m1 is 3.702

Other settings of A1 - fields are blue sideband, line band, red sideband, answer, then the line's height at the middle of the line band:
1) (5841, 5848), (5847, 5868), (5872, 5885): 2.0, 3.11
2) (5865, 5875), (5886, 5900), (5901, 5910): 1.8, 2.88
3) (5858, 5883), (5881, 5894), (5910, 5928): 1.1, 2.96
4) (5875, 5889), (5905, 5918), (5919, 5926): -0.2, 2.86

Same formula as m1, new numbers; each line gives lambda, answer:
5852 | 2.494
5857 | 3.129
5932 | 2.701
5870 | 3.185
